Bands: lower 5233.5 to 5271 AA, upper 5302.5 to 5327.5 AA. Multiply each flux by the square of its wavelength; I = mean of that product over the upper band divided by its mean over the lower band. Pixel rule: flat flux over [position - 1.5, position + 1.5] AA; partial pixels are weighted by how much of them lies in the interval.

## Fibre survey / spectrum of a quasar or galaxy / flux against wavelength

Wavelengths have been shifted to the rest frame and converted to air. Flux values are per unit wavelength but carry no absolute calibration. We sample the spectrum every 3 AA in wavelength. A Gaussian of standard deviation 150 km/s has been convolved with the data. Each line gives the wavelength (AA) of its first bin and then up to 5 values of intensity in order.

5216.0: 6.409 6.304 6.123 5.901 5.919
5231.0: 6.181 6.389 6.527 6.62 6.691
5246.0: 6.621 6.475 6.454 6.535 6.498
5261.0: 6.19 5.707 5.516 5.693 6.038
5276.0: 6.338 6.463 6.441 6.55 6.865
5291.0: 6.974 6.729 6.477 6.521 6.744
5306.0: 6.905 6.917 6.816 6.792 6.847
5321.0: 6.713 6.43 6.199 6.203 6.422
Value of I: 1.1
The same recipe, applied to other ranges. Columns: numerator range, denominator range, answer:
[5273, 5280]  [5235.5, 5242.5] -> 0.97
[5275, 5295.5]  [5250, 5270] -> 1.09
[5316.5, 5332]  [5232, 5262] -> 1.03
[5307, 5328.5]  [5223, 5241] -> 1.11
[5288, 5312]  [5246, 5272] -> 1.12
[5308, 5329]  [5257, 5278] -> 1.13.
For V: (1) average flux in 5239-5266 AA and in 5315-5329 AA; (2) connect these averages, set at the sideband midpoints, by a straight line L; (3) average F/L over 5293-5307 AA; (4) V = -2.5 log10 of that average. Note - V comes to -0.03 mag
